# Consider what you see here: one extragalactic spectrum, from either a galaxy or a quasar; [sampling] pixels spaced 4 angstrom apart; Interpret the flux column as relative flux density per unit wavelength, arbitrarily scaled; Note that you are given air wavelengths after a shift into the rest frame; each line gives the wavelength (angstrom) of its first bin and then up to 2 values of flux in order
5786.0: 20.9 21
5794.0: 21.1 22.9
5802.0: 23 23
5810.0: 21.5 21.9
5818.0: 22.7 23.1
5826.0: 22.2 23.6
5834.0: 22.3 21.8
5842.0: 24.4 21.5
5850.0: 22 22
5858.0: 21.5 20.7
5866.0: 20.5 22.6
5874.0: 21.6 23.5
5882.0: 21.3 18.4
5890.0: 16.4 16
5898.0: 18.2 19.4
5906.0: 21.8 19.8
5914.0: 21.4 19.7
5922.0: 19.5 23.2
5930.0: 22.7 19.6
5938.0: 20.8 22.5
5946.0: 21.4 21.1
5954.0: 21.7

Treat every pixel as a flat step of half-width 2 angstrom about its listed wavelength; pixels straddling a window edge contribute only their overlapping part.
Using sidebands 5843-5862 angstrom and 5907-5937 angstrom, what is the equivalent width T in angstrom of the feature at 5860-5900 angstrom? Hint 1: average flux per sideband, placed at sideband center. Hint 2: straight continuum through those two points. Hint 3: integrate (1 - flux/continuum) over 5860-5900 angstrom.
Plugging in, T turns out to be 2.8 angstrom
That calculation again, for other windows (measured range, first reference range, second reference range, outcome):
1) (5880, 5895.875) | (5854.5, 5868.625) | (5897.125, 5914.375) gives 1.9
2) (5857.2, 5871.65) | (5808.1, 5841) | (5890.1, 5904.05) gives -1.1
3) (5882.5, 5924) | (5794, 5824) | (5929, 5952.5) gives 4.8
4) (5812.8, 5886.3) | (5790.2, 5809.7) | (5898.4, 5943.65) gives -1.3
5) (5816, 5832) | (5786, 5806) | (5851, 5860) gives -0.7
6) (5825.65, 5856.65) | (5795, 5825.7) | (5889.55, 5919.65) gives -1.5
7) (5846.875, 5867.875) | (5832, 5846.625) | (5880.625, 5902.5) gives -0.3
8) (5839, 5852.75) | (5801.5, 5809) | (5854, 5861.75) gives -0.5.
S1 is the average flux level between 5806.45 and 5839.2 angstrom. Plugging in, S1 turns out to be 22.4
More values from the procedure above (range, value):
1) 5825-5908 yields 21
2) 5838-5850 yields 22.6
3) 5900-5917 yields 20.5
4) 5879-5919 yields 19.3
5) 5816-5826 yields 22.8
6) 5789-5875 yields 22.2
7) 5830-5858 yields 22.4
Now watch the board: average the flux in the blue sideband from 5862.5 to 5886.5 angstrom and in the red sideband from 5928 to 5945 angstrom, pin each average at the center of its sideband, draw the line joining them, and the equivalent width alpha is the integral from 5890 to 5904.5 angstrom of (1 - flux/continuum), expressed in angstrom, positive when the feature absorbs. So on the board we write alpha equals 2.5 angstrom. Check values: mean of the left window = 21.5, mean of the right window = 21.4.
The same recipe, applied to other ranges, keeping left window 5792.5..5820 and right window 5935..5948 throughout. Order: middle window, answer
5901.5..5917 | 0.7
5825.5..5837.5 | -0.3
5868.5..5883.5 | -0.3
